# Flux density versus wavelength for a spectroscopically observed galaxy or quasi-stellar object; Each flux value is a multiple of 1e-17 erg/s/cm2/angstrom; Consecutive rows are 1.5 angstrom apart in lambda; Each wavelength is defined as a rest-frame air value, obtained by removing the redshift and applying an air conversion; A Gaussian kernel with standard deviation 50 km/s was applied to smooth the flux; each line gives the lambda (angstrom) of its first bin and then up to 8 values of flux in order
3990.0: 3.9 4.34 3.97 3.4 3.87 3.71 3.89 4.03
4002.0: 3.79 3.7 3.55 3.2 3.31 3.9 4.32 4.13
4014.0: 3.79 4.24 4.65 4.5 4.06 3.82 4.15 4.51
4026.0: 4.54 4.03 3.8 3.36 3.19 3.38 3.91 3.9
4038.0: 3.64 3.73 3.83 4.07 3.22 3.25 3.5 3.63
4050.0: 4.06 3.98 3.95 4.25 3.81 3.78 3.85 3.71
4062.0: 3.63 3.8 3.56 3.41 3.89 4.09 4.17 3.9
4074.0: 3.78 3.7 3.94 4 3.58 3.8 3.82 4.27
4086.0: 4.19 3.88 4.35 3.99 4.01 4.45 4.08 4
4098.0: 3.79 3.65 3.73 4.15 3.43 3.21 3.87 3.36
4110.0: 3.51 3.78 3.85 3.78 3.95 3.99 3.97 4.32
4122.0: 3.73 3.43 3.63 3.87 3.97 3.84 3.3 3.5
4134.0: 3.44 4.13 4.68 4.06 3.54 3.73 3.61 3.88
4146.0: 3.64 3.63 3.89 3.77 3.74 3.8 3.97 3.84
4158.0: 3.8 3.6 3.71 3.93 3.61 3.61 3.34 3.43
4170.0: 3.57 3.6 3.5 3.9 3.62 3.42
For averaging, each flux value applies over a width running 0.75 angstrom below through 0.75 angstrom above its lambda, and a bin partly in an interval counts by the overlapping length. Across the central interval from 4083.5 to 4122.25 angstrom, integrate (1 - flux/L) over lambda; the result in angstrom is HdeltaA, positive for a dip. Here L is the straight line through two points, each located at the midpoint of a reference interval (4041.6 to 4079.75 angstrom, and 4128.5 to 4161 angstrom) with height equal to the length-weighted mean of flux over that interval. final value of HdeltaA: -1.1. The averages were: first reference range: 3.79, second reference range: 3.78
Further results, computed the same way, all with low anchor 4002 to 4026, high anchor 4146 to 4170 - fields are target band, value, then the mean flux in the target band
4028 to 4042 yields 1.08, 3.65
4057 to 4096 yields -0.40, 3.91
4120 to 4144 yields -0.23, 3.79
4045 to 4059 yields 0.39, 3.81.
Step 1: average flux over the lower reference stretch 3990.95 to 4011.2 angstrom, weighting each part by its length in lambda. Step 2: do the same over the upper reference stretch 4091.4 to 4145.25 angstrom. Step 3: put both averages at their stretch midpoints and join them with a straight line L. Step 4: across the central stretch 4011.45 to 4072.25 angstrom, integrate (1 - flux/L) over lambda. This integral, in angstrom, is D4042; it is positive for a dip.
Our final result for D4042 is -1.5 angstrom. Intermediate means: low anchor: 3.76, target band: 3.87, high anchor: 3.81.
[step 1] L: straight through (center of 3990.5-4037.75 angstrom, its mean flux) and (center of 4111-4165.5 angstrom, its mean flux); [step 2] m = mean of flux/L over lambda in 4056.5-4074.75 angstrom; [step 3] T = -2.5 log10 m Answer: 0.02 mag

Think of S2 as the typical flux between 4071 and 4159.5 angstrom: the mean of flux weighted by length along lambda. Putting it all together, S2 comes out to 3.84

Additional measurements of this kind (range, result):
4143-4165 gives 3.76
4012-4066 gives 3.86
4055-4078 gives 3.81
